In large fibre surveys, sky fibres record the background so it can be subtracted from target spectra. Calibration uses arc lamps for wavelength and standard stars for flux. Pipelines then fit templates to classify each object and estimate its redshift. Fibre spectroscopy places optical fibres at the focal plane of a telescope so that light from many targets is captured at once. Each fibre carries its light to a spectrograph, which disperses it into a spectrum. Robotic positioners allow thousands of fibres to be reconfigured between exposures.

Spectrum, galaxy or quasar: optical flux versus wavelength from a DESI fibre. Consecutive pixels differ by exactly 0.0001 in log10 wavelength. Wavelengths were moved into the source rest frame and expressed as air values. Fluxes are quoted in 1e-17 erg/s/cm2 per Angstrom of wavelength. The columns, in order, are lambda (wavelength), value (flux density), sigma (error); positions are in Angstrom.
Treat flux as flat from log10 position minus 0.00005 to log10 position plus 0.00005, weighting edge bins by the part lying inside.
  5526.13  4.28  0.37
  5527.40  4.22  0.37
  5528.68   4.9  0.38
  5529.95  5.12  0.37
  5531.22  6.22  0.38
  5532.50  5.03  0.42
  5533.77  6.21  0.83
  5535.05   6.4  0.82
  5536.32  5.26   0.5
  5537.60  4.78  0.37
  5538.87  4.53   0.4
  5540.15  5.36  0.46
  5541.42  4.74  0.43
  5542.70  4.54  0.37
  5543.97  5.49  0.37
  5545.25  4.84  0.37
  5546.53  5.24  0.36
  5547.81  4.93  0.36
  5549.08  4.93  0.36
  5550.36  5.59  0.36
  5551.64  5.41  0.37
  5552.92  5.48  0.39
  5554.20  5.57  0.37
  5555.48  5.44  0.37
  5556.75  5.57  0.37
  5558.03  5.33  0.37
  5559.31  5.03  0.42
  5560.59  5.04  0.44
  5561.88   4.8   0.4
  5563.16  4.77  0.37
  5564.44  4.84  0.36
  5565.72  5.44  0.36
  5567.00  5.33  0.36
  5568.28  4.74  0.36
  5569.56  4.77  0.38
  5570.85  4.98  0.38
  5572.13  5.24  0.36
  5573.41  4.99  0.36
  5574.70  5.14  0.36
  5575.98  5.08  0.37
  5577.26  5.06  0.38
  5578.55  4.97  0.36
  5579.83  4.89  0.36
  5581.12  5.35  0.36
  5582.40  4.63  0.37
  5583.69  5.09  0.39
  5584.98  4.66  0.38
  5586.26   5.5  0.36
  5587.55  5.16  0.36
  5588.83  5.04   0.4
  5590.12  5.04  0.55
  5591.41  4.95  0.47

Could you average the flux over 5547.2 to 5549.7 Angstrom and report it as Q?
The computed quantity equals 4.94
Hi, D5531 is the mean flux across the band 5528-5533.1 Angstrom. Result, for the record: 5.3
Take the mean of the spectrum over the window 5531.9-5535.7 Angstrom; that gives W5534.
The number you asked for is 5.89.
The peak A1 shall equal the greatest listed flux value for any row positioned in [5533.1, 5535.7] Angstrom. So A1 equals 6.4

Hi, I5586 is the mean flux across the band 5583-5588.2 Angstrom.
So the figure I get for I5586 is 5.1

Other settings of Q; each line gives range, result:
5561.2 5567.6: 5.03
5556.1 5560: 5.32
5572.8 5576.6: 5.07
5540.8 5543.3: 4.63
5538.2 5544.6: 4.94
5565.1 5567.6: 5.39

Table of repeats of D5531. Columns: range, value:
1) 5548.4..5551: 5.26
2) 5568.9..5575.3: 5.02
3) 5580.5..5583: 5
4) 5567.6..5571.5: 4.84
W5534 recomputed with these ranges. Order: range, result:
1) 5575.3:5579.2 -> 5.05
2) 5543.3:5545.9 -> 5.16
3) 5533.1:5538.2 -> 5.66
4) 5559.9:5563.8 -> 4.86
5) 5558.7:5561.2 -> 5.04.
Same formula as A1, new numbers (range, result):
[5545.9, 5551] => 5.59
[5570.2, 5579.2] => 5.24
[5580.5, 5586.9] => 5.5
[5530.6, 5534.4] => 6.22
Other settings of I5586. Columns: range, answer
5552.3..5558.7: 5.48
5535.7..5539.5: 4.86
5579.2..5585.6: 4.92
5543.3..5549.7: 5.09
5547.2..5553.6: 5.27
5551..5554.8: 5.48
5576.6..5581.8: 5.07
